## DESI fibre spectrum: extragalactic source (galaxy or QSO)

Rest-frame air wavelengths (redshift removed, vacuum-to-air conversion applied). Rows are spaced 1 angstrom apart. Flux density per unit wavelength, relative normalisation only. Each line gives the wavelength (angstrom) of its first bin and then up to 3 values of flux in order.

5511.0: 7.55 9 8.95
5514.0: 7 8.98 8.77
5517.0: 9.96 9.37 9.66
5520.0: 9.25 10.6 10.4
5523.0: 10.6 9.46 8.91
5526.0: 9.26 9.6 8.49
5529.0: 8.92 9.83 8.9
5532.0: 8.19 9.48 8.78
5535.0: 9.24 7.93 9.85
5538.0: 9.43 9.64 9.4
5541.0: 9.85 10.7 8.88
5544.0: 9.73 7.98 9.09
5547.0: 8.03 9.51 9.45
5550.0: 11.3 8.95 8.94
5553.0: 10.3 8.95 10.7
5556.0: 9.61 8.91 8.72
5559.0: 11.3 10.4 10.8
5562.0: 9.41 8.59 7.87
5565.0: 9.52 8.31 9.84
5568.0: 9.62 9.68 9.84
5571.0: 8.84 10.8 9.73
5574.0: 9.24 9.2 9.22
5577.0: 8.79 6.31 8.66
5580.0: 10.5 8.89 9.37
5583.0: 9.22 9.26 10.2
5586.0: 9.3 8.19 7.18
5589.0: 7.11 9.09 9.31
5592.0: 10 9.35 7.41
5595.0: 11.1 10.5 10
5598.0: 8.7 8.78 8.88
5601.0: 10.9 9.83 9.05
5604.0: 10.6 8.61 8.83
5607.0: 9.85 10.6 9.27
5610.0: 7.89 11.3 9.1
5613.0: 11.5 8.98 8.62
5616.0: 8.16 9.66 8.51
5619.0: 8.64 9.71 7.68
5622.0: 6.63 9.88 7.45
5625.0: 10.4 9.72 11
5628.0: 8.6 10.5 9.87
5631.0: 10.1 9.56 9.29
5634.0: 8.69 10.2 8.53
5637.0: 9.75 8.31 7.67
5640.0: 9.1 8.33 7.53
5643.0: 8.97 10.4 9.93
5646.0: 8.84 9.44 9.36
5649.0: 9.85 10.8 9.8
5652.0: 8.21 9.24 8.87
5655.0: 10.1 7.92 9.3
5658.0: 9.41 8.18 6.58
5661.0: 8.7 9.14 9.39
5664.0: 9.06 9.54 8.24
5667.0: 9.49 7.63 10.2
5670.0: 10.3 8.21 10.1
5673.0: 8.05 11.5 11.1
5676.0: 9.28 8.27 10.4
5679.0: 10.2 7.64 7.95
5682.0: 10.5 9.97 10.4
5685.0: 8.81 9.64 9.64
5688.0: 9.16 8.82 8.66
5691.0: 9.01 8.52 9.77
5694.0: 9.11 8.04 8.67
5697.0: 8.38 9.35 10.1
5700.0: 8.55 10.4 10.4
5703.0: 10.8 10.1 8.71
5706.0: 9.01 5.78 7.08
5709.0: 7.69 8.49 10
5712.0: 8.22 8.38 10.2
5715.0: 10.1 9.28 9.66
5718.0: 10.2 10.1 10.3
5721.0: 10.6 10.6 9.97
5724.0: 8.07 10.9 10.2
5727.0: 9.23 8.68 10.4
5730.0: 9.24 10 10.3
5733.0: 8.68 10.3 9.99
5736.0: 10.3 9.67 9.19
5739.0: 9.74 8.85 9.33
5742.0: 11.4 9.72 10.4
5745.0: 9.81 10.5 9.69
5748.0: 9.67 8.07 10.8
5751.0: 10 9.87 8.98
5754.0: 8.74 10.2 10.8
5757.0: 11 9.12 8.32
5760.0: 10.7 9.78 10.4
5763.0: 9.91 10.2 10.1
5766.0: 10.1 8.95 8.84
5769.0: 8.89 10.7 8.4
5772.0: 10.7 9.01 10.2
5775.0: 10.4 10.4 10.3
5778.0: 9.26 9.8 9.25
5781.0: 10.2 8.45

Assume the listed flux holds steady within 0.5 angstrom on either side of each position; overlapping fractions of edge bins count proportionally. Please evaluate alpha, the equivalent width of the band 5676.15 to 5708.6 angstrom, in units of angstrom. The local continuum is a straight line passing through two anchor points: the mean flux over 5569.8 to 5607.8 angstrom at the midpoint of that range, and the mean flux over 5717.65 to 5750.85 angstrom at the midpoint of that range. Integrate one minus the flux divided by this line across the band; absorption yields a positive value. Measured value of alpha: 1.8 angstrom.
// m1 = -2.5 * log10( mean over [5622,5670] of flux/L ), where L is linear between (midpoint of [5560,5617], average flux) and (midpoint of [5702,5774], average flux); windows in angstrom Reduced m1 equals 0.03 mag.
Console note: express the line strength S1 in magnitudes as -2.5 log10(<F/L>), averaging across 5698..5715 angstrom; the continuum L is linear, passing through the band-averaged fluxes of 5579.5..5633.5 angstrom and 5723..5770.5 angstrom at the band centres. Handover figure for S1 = 0.07 mag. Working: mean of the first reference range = 9.31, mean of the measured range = 9.04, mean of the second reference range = 9.76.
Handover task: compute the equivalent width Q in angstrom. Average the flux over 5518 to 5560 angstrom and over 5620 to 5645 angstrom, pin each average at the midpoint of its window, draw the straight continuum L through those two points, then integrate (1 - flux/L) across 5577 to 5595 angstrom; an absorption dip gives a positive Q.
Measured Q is 0.83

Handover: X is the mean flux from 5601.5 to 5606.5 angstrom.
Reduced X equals 9.38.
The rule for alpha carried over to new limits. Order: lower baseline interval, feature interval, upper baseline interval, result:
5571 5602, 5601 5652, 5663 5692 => -0.31 angstrom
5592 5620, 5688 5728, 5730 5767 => 1.90 angstrom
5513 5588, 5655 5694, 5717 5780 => 1.79 angstrom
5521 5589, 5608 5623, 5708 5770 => 0.59 angstrom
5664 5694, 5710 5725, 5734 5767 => -0.12 angstrom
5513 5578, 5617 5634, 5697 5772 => 0.44 angstrom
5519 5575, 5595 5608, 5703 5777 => -0.20 angstrom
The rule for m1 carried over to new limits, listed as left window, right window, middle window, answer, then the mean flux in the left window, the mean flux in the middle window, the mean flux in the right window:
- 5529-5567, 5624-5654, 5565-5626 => 0.017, 9.36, 9.21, 9.34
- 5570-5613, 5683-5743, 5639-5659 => 0.022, 9.29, 9.17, 9.42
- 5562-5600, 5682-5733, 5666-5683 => -0.013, 9.12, 9.41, 9.36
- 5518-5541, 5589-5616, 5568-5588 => 0.030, 9.37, 9.18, 9.47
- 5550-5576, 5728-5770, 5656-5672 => 0.091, 9.55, 8.9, 9.78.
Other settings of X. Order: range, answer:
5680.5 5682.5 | 9.22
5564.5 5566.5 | 8.91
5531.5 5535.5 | 8.92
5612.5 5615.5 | 9.7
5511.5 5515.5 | 8.48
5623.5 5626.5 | 9.19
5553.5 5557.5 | 9.54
